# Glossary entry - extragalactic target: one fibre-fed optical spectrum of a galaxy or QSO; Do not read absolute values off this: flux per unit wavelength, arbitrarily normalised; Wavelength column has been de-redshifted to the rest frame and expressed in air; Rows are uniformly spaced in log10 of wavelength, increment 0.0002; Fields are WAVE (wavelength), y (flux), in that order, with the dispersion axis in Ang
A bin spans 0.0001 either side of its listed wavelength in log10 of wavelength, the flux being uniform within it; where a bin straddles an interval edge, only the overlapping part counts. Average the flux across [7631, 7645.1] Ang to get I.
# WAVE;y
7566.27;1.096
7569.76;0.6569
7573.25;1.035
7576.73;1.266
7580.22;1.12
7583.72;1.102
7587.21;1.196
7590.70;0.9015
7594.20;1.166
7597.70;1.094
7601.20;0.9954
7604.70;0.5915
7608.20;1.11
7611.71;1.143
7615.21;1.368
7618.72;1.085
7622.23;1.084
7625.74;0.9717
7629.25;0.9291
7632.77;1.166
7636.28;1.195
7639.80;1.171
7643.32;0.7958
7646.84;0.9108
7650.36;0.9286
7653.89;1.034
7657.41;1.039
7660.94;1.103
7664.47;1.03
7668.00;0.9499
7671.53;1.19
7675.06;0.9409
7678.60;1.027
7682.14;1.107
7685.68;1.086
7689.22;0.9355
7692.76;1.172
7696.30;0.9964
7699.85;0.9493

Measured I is 1.08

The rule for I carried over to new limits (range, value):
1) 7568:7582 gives 1.02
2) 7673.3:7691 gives 1.02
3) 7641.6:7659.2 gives 0.942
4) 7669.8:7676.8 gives 1.07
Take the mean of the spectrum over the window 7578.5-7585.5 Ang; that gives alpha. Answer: 1.11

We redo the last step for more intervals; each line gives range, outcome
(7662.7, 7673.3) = 1.06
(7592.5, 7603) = 1.08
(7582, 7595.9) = 1.09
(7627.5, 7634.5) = 1.05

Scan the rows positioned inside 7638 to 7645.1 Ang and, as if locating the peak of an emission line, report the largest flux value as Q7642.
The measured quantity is 1.171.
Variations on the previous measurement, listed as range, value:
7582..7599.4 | 1.196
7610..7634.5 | 1.368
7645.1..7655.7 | 1.034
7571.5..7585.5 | 1.266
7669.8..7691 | 1.19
